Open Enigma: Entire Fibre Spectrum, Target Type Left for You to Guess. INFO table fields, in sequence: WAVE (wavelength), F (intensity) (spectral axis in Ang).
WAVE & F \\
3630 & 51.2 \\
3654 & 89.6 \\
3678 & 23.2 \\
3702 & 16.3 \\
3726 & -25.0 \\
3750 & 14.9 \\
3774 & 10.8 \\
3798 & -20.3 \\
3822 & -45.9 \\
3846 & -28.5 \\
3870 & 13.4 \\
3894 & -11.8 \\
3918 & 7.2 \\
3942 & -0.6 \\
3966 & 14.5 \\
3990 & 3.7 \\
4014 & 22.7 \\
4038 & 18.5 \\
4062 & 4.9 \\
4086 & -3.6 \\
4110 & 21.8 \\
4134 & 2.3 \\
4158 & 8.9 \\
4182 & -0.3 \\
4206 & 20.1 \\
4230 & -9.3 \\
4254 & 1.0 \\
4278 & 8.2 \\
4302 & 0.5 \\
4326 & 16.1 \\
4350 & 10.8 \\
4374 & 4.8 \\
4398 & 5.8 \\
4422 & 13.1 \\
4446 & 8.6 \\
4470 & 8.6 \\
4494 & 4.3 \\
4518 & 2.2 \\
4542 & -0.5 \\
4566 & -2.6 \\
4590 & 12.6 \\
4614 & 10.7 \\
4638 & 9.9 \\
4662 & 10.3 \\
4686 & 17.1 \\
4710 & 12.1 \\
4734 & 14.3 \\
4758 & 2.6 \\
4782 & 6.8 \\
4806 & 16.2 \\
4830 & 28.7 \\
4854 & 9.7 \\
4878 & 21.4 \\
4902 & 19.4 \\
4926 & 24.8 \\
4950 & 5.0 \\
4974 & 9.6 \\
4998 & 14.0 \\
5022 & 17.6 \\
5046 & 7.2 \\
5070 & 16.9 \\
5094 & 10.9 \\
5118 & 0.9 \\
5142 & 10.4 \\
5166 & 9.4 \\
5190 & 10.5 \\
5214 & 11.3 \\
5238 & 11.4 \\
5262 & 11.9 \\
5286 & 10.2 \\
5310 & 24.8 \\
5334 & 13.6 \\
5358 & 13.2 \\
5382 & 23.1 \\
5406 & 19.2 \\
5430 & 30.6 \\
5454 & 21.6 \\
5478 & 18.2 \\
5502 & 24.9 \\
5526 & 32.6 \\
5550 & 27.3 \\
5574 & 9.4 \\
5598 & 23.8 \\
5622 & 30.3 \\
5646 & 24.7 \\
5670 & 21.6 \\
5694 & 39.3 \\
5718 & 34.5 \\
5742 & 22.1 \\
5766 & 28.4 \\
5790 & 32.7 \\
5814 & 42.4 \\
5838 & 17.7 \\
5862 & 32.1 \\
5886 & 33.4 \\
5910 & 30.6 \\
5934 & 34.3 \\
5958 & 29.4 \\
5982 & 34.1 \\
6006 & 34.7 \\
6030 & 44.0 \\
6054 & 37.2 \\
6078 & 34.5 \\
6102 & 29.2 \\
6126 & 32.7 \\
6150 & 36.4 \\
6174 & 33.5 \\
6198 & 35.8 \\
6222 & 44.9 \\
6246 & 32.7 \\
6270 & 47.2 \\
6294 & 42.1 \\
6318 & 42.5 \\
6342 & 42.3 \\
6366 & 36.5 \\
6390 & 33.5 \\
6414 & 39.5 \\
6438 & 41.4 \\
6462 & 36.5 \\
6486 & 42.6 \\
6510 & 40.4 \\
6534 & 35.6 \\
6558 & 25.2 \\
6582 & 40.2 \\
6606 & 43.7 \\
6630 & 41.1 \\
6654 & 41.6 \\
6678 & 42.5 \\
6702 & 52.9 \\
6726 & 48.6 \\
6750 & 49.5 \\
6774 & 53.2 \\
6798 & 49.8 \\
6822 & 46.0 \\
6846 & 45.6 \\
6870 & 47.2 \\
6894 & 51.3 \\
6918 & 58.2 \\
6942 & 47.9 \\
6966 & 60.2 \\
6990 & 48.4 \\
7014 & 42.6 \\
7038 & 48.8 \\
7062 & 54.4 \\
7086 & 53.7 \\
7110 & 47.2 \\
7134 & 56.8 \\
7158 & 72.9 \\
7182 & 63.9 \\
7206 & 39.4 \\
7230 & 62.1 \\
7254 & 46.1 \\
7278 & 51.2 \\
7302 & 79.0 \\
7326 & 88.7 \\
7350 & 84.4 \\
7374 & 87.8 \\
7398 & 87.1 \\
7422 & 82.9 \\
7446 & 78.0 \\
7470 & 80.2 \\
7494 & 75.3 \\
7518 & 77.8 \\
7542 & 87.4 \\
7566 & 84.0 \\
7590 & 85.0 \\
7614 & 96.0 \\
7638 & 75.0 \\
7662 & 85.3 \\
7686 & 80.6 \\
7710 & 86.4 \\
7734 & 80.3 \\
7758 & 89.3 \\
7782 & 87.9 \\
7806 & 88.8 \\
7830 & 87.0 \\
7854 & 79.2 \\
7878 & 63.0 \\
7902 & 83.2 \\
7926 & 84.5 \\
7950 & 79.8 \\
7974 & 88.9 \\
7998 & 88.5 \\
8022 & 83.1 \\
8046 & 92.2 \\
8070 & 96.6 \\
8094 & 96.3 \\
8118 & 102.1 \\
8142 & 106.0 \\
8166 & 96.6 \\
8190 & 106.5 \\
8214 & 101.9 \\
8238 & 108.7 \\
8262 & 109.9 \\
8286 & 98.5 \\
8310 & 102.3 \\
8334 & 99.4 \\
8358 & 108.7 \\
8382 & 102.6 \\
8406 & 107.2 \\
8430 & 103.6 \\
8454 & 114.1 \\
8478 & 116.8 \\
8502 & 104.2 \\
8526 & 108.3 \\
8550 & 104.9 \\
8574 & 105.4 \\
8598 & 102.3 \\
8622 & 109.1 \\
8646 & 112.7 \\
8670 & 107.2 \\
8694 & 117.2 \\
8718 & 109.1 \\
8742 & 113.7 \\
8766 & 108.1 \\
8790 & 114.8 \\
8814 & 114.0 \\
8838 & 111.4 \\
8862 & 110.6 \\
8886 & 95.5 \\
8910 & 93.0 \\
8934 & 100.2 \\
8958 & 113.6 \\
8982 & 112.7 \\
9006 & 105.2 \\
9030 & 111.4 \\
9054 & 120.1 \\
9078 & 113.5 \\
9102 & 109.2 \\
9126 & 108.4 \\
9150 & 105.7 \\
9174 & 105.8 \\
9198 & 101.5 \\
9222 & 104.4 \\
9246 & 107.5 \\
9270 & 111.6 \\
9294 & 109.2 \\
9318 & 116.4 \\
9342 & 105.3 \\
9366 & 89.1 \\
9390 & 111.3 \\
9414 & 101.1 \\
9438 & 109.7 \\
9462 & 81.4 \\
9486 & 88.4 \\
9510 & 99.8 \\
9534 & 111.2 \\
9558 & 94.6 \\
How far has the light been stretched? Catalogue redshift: 0.83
